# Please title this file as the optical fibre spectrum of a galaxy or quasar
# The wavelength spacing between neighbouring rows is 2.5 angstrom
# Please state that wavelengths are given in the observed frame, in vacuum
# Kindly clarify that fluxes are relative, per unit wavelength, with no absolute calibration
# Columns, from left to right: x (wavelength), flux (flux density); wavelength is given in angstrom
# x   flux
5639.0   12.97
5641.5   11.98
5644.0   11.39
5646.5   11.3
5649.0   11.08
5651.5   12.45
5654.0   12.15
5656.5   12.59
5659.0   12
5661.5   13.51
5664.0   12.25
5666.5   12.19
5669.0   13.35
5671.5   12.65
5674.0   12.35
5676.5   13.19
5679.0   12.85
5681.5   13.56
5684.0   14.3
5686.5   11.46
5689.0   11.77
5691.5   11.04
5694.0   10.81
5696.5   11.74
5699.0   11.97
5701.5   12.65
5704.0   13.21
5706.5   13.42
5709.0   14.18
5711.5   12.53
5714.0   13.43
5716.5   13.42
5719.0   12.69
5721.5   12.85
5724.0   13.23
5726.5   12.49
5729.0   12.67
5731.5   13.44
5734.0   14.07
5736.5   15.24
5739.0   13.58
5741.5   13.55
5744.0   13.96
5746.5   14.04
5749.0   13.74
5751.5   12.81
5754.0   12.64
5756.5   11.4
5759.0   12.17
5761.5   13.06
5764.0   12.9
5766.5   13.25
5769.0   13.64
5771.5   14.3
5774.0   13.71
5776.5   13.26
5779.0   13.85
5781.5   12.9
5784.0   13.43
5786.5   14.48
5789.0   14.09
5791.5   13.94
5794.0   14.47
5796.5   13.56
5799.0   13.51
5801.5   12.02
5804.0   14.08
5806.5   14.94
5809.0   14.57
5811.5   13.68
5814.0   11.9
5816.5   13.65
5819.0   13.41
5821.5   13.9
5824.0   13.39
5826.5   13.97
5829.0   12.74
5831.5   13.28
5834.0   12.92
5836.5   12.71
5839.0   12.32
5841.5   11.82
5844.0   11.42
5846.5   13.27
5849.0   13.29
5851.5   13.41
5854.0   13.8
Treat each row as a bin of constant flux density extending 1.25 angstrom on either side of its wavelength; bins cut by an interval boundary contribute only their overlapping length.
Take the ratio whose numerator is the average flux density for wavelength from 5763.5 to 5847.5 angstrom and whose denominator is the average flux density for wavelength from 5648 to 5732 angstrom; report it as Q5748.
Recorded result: 1.06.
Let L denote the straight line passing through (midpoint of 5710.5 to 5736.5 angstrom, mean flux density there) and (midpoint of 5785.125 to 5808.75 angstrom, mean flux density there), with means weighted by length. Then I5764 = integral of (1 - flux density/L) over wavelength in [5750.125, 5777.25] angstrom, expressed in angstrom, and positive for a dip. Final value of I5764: 1.2 angstrom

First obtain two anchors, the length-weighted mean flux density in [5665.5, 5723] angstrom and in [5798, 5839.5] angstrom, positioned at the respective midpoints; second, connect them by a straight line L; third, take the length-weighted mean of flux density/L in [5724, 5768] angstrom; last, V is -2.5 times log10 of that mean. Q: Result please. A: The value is -0.02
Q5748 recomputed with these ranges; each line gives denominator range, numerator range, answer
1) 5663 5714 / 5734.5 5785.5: 1.06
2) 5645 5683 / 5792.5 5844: 1.06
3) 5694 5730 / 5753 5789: 1.03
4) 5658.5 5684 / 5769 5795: 1.07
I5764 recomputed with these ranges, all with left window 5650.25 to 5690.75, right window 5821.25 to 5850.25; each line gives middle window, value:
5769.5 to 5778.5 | -0.7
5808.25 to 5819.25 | -0.5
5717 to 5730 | -0.1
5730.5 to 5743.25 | -1.2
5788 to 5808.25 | -1.6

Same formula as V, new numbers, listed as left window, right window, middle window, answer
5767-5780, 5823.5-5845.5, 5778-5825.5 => -0.03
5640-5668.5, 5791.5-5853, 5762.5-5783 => -0.04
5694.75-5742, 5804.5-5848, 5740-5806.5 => -0.02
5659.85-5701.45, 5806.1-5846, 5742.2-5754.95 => -0.06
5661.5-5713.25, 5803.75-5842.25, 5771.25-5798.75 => -0.05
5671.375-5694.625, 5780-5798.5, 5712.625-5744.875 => -0.03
